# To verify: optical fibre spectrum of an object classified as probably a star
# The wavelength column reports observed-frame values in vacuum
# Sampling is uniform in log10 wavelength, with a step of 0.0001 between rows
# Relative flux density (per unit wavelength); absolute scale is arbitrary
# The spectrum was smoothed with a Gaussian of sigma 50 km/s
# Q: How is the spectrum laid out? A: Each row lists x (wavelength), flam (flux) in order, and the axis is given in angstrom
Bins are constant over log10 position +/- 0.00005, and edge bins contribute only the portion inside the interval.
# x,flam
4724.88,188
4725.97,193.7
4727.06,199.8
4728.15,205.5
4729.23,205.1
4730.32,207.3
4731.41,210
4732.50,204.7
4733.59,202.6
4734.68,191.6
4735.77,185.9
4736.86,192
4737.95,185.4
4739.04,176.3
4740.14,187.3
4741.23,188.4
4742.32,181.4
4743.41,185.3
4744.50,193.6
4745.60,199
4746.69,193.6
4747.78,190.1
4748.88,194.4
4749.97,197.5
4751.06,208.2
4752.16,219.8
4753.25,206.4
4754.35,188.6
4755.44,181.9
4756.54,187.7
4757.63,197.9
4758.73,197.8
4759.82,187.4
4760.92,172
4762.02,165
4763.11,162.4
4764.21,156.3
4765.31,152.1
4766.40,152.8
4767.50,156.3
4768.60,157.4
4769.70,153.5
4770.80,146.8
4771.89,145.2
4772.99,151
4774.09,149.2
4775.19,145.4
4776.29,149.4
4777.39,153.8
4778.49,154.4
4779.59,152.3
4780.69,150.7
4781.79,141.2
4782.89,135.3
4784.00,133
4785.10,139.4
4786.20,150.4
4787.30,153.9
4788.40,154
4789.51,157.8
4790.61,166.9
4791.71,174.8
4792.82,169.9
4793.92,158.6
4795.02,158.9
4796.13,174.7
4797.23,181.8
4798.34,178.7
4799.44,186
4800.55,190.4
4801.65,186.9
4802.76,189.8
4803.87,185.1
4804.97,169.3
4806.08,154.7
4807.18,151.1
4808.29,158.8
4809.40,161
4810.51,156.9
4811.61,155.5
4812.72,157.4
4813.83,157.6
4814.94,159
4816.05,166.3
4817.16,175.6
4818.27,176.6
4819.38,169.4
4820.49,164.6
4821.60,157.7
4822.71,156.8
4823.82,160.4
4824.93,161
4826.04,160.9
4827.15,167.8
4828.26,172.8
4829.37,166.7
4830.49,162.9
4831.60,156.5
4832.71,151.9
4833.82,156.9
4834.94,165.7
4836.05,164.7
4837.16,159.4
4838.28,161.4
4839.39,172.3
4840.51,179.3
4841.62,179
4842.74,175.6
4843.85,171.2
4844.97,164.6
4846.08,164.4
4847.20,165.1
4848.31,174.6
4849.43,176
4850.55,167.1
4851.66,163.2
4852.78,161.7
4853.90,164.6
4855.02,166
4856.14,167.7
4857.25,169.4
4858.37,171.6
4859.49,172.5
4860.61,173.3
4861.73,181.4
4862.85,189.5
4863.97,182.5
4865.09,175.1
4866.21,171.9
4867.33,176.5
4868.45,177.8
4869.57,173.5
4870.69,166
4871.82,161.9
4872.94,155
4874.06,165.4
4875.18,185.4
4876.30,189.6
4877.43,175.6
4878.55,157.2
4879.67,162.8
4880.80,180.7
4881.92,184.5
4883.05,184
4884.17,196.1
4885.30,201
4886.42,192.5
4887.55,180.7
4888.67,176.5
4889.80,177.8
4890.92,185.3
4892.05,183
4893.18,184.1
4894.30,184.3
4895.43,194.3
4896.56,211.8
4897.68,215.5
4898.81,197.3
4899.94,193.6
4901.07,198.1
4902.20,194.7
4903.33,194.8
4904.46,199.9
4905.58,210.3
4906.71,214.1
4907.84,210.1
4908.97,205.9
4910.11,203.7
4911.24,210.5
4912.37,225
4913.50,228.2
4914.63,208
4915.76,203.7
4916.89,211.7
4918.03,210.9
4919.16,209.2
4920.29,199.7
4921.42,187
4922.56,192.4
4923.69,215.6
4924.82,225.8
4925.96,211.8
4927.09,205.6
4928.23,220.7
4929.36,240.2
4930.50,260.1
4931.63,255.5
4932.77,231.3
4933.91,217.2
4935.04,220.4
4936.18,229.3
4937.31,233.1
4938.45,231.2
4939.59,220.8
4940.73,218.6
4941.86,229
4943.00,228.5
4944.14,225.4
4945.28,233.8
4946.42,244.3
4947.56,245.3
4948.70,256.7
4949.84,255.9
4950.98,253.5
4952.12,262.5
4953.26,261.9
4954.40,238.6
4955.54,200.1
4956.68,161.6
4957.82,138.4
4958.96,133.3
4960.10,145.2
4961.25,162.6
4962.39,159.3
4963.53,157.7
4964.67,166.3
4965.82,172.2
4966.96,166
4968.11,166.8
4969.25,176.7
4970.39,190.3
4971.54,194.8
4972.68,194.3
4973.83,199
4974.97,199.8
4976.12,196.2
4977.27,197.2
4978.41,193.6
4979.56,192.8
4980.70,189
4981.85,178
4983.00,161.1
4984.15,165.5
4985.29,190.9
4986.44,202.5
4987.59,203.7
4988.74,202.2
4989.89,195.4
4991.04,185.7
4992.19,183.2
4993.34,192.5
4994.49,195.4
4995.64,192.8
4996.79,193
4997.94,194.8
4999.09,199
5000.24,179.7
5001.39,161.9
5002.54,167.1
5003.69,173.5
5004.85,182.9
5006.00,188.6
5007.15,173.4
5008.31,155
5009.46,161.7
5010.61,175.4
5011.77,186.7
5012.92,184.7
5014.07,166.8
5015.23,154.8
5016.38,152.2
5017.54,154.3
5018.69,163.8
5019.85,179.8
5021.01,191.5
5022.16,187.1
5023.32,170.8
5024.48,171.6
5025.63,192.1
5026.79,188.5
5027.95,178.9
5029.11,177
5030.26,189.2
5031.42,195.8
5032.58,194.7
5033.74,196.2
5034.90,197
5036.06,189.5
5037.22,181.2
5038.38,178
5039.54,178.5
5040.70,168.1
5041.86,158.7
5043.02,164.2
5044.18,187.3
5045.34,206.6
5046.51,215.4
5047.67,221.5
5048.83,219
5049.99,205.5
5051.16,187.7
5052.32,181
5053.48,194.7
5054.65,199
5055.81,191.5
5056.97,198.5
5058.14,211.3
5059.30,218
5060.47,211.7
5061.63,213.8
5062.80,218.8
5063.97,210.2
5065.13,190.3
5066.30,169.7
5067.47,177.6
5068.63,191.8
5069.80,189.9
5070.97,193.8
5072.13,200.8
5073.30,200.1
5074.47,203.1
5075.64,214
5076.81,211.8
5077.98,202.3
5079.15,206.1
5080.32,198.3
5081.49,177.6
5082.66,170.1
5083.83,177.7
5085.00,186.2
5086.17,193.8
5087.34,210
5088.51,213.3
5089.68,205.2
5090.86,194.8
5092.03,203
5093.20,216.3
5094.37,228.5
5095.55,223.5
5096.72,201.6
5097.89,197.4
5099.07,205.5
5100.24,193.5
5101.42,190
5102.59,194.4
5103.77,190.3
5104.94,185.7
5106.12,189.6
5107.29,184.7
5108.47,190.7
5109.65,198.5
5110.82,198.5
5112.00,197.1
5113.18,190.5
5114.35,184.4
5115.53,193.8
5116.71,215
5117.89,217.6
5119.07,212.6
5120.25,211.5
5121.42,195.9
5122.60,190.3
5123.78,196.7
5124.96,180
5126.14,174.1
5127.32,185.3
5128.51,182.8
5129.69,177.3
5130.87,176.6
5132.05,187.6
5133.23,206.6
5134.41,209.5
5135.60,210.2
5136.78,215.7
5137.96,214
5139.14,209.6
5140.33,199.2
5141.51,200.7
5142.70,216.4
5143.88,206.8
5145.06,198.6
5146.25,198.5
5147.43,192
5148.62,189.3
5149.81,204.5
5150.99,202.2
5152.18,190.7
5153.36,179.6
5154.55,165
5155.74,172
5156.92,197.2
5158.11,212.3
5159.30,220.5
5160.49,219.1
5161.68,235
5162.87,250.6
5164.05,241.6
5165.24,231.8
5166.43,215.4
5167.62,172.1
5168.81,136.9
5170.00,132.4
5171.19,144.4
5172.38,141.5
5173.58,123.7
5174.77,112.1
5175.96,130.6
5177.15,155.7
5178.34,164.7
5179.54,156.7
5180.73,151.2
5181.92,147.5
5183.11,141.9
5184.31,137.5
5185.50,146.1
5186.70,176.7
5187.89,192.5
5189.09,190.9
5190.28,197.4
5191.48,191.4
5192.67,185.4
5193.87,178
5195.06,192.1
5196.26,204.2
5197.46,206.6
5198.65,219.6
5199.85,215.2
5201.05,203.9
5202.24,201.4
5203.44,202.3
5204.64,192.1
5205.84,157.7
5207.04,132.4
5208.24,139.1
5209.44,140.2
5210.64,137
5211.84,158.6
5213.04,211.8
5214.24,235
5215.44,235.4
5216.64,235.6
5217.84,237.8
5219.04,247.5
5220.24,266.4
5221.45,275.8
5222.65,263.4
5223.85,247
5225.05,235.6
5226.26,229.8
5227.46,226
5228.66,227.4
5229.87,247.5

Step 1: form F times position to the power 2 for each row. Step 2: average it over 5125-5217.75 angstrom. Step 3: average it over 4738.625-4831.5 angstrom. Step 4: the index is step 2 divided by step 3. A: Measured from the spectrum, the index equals 1.29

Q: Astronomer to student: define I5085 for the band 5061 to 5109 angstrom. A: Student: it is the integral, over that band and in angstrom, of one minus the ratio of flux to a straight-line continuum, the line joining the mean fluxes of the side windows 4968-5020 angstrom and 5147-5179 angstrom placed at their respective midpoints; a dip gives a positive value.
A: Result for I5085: -4.1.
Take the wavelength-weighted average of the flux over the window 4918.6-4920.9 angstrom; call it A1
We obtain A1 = 205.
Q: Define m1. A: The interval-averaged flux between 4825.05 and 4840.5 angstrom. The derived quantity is 164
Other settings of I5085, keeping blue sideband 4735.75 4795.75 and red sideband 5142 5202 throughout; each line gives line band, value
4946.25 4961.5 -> -3.05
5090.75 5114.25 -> -2.21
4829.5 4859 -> 0.99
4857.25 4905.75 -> -2.58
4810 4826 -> 0.85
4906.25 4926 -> -3.90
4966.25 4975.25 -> -0.43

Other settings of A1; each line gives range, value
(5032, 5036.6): 194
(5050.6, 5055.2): 191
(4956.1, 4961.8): 148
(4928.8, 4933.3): 247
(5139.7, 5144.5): 206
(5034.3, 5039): 186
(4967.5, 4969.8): 171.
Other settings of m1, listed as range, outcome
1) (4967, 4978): 189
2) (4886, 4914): 199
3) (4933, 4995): 200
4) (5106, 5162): 198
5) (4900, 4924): 206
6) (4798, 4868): 168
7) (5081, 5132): 195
